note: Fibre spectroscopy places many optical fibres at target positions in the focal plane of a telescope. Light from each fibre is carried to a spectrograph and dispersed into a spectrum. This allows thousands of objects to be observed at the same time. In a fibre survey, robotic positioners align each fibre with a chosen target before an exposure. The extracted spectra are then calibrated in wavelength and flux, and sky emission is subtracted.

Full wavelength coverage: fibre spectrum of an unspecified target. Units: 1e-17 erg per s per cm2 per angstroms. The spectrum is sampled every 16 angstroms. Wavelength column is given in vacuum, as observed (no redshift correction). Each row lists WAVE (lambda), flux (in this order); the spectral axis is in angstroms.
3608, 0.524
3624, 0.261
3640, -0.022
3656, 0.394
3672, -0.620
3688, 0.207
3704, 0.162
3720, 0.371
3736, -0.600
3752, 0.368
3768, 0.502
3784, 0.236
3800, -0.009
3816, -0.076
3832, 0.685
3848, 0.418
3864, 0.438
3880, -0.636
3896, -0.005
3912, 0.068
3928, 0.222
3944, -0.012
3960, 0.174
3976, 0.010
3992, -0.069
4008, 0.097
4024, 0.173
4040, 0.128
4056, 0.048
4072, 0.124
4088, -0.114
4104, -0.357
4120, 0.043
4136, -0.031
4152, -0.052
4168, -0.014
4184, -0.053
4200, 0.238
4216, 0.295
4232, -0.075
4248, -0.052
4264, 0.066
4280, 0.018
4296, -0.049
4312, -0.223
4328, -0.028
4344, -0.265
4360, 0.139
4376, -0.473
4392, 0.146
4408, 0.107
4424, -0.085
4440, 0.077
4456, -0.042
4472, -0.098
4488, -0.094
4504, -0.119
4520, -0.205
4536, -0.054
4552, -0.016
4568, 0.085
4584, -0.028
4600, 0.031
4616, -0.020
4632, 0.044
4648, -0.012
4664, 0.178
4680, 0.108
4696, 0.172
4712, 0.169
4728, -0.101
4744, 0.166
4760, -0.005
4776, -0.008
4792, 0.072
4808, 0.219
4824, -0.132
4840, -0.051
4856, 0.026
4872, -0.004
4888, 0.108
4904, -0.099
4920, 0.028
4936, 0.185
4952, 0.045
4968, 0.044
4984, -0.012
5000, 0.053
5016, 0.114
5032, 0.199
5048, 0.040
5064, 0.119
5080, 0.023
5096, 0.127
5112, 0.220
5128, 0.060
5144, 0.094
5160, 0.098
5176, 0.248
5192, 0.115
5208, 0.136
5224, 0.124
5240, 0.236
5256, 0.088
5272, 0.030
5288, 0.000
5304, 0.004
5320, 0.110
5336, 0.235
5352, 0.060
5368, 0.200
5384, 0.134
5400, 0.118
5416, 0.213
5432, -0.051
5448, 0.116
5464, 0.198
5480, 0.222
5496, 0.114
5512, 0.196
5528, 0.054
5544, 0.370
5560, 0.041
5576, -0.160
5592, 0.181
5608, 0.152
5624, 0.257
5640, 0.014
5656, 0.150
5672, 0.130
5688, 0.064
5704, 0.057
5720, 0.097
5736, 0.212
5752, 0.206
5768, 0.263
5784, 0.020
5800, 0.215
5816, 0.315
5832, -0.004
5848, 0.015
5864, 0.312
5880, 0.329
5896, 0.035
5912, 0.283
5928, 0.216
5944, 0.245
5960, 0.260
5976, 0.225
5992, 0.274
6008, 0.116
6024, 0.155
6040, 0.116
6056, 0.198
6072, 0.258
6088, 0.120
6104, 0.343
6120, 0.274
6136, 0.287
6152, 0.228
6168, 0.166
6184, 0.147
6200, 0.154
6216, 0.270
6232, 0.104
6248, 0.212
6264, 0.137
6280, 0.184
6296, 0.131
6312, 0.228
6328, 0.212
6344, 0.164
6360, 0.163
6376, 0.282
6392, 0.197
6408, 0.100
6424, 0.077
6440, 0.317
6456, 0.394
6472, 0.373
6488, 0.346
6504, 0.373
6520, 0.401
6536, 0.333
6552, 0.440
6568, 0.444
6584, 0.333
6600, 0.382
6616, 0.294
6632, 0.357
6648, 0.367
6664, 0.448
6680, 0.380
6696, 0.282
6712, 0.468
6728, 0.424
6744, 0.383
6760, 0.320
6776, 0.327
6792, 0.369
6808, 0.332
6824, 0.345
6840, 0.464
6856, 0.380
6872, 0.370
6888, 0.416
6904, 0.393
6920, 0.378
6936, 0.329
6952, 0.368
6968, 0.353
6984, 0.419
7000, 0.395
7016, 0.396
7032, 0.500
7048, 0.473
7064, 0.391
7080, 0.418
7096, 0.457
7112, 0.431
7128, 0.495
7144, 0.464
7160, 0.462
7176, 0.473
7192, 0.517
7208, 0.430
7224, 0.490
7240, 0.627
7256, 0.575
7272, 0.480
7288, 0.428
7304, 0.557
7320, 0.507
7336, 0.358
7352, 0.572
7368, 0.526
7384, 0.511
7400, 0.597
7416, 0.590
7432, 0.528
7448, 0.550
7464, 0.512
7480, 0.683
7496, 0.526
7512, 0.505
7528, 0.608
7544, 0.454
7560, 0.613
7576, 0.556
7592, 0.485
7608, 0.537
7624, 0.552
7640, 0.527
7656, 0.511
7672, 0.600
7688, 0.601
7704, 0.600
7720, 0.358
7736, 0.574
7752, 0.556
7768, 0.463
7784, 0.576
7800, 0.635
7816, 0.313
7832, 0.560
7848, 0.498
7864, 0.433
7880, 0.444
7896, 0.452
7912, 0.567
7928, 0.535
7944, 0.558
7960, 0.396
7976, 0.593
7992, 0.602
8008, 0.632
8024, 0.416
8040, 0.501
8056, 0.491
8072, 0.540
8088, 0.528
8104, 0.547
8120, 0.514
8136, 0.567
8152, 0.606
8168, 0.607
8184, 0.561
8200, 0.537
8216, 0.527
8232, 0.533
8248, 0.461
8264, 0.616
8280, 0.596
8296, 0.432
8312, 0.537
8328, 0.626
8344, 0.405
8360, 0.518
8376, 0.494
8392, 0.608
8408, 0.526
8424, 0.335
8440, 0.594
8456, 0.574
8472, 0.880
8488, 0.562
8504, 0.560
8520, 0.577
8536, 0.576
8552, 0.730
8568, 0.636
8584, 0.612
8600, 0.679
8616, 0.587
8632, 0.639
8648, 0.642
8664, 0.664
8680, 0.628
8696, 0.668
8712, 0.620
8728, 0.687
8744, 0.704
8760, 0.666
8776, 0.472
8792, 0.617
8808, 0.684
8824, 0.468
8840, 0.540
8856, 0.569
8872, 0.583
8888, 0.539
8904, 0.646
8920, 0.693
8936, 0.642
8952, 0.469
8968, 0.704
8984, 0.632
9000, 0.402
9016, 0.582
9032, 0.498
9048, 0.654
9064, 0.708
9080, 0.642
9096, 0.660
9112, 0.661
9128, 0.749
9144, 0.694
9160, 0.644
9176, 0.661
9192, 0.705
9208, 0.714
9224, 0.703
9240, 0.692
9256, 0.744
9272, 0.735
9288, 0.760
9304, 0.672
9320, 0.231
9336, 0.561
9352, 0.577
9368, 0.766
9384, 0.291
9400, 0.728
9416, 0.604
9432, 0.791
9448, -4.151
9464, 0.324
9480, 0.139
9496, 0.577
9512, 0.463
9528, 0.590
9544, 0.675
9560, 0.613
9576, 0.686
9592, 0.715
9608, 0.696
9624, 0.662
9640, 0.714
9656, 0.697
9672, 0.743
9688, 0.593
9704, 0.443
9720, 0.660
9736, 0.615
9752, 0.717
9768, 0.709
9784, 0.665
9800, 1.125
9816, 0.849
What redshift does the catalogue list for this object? 0.615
